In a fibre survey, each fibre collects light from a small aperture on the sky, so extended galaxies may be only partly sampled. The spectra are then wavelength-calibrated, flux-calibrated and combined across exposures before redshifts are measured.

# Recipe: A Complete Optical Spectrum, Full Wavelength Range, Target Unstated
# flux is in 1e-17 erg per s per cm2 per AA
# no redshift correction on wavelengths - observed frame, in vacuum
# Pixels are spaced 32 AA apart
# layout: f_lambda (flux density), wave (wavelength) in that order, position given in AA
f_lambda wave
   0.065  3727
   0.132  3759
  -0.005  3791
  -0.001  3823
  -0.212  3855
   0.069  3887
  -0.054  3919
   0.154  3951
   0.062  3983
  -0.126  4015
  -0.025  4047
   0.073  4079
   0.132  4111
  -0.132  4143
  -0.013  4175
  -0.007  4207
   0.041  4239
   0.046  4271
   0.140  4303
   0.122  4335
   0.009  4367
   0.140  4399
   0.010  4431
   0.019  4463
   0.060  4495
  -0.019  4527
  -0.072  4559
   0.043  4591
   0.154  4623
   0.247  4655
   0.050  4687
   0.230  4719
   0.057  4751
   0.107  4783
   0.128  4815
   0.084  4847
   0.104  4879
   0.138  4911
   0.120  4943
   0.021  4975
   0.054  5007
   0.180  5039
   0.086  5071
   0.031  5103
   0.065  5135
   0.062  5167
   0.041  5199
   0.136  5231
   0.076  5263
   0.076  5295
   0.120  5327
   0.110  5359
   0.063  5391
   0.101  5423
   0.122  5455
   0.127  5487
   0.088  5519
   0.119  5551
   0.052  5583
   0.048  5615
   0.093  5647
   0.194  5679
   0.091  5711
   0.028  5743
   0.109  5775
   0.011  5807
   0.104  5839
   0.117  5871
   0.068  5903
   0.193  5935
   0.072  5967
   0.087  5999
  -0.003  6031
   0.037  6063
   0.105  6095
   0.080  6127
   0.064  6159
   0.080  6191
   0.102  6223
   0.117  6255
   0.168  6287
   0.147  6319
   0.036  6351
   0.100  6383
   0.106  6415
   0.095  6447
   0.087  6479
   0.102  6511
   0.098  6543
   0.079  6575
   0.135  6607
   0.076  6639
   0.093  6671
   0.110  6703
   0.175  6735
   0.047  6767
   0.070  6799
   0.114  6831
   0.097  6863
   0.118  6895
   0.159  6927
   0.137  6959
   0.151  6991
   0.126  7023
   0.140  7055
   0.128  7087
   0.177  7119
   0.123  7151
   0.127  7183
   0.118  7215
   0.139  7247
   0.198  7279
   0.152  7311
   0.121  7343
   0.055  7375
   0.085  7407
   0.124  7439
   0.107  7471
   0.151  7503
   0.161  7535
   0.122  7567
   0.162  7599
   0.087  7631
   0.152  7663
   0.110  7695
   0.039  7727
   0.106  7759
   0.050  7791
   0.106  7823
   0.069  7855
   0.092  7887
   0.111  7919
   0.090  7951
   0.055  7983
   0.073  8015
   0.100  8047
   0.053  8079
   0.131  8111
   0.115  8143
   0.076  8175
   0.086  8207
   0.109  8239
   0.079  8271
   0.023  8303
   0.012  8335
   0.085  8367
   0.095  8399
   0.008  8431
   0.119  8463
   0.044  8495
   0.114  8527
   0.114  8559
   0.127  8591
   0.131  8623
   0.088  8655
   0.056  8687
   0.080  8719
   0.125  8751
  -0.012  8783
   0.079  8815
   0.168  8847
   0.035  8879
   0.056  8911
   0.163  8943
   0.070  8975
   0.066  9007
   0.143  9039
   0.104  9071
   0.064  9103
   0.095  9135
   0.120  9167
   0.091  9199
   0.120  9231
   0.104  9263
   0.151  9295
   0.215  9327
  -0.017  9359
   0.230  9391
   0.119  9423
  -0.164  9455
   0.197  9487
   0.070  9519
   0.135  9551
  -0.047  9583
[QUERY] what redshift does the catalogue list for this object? 0.80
